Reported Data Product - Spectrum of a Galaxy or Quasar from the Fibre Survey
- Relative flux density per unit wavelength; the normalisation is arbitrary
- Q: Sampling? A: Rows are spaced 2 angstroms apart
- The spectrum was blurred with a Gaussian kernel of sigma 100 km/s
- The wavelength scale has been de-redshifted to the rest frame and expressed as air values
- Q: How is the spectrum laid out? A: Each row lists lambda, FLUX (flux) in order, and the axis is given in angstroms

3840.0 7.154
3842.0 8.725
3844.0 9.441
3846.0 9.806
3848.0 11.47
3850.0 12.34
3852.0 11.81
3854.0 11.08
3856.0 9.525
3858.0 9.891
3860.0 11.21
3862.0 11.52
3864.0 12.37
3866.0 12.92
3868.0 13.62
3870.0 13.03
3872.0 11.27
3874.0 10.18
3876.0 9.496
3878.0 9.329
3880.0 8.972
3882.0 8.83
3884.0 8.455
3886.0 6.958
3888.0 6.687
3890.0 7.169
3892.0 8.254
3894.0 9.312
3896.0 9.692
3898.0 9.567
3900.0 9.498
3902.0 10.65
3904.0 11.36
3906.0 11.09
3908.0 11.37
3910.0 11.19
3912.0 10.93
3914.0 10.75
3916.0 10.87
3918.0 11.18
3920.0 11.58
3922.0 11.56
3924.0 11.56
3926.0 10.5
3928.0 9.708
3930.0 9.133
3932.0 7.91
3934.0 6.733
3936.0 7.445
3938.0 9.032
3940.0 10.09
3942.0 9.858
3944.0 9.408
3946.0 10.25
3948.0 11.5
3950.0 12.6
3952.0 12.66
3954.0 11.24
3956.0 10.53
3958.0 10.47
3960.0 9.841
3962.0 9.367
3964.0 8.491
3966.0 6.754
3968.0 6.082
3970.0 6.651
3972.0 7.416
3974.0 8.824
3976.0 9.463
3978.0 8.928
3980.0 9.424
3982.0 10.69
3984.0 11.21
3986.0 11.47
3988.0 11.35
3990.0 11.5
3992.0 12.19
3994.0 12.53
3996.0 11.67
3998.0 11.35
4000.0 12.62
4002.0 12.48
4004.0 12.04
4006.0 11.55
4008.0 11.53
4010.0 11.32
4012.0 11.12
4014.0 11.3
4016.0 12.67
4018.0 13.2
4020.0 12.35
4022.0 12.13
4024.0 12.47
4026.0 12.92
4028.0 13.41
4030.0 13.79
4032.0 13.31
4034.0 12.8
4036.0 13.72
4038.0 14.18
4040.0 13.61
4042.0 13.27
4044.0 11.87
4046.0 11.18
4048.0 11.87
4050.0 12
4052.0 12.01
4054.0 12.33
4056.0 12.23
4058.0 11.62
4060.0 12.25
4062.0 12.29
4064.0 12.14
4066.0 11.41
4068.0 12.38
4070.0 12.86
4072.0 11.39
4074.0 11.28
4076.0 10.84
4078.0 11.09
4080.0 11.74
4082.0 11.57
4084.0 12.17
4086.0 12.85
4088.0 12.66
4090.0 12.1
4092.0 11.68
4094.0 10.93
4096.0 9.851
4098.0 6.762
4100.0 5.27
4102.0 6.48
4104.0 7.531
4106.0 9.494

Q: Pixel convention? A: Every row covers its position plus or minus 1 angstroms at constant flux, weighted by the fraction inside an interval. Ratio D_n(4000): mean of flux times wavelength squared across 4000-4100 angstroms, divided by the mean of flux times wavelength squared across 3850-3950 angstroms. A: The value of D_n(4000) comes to 1.27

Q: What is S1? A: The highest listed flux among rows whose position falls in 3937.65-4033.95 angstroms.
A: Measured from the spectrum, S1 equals 13.79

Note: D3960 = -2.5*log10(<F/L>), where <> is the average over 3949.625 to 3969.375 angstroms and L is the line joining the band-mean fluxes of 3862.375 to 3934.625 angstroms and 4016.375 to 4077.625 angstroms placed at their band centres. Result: 0.15 mag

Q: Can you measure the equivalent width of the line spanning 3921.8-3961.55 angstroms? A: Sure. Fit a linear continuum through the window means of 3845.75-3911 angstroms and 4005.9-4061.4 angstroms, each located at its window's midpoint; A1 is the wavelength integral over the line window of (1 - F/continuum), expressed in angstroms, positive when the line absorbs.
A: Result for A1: 4.0 angstroms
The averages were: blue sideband 10.3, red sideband 12.4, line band 10.1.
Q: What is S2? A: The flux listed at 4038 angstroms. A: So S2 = 14.18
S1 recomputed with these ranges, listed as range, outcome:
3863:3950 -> 13.62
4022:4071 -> 14.18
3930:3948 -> 11.5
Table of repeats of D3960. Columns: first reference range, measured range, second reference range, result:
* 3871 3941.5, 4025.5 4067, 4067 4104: -0.20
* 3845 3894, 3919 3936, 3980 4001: 0.12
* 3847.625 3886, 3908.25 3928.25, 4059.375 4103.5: -0.02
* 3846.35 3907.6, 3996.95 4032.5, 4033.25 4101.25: -0.09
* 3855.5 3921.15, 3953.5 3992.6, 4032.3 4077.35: 0.18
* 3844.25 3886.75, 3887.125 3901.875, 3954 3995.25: 0.19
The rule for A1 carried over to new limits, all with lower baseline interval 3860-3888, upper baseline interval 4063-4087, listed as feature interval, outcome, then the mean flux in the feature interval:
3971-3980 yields 1.9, 8.74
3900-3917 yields -0.4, 10.9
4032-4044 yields -1.9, 13.4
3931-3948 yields 2.9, 9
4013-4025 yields -1.0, 12.4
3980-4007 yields -1.0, 11.7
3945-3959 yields -0.5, 11.3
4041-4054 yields -0.5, 12.1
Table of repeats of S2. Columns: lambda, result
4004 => 12.04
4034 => 12.8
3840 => 7.154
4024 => 12.47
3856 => 9.525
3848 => 11.47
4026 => 12.92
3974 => 8.824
